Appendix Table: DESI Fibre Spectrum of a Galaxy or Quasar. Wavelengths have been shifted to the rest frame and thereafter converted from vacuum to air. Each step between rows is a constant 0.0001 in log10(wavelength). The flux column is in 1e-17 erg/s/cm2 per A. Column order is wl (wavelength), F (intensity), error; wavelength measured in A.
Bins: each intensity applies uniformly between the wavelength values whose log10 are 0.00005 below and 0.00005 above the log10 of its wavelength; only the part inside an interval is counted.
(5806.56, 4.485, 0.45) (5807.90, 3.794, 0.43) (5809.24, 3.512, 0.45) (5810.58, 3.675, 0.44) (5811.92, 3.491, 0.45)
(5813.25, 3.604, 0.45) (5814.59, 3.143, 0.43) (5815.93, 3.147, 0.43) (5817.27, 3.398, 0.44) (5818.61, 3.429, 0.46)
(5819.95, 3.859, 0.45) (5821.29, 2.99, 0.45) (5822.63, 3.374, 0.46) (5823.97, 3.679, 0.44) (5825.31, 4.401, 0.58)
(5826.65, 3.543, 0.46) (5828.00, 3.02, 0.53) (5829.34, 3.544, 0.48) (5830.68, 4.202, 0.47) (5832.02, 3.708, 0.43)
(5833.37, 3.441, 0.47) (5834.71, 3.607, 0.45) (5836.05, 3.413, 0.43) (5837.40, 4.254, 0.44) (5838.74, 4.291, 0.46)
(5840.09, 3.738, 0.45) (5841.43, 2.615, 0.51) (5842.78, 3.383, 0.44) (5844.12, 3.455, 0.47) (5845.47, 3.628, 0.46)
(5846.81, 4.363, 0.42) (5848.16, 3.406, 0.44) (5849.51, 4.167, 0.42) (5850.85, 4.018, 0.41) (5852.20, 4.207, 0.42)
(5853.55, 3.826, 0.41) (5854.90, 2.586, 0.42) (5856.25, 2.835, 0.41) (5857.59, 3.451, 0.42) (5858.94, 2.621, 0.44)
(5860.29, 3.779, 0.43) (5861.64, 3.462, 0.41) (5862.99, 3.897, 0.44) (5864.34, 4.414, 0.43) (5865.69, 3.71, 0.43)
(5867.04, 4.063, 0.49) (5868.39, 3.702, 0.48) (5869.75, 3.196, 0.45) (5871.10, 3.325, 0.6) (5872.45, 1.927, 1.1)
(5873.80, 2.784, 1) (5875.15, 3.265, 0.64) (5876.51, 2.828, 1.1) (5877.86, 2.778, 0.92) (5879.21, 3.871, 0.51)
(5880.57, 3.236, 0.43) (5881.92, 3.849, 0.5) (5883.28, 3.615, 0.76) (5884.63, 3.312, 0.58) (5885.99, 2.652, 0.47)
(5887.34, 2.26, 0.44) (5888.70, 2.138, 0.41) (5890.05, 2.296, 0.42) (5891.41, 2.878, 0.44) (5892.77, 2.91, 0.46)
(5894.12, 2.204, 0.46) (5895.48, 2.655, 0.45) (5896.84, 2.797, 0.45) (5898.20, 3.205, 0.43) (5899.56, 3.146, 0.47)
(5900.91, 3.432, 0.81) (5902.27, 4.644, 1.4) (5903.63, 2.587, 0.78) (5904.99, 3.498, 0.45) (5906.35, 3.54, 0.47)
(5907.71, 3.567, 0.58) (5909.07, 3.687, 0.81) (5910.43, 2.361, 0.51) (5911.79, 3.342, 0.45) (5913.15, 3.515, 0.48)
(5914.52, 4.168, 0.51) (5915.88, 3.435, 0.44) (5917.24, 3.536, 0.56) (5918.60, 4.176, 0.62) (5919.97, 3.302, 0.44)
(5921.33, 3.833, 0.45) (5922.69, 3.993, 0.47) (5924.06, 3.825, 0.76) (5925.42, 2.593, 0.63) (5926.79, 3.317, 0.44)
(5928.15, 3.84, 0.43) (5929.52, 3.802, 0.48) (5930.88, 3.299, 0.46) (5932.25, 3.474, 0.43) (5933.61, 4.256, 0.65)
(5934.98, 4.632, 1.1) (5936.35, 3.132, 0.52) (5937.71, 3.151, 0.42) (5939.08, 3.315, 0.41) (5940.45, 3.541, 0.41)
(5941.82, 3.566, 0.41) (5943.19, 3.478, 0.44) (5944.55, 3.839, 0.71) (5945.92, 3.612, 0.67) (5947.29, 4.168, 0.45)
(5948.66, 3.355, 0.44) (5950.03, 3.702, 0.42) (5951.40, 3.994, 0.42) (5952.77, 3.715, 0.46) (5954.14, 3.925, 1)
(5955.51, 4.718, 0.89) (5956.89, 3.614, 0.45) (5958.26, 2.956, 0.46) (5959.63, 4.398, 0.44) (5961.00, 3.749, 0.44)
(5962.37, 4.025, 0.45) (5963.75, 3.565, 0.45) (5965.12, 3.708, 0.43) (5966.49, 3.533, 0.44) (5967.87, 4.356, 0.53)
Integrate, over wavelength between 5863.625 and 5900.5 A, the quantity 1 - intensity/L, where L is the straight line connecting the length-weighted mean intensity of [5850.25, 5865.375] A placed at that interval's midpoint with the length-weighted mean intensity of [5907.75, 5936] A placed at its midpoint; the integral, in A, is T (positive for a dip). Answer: 5.1 A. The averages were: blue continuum 3.56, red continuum 3.61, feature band 3.08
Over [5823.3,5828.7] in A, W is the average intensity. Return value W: 3.66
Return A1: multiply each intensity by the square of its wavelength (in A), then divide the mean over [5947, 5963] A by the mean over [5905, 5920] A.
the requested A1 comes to 1.1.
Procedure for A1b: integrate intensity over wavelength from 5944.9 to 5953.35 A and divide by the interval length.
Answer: 3.76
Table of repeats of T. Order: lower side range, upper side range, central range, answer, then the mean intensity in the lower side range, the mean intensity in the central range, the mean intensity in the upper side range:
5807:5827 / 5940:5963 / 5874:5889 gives 2.4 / 3.55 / 3.09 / 3.79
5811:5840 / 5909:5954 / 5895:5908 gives 1.1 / 3.6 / 3.31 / 3.61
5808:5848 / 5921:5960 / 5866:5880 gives 1.7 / 3.58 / 3.19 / 3.68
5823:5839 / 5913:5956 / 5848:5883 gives 2.7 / 3.74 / 3.43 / 3.69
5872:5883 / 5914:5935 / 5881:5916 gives 2.4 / 3.11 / 3.14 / 3.69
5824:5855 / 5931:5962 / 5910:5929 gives 1.0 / 3.71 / 3.53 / 3.74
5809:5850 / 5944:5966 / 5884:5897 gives 3.9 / 3.59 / 2.6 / 3.81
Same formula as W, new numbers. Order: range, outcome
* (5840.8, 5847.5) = 3.49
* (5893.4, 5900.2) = 2.8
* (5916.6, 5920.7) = 3.67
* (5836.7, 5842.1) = 3.72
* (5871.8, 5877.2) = 2.71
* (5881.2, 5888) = 3.14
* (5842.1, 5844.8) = 3.41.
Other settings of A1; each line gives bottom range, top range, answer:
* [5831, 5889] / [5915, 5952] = 1.09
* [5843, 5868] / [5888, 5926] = 0.91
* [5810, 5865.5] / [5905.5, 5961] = 1.05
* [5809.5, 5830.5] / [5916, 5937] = 1.08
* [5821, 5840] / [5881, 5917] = 0.87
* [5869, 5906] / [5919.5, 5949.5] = 1.22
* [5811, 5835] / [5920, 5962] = 1.09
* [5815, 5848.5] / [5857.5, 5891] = 0.91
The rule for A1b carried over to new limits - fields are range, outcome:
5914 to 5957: 3.7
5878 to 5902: 2.99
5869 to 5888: 3.07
